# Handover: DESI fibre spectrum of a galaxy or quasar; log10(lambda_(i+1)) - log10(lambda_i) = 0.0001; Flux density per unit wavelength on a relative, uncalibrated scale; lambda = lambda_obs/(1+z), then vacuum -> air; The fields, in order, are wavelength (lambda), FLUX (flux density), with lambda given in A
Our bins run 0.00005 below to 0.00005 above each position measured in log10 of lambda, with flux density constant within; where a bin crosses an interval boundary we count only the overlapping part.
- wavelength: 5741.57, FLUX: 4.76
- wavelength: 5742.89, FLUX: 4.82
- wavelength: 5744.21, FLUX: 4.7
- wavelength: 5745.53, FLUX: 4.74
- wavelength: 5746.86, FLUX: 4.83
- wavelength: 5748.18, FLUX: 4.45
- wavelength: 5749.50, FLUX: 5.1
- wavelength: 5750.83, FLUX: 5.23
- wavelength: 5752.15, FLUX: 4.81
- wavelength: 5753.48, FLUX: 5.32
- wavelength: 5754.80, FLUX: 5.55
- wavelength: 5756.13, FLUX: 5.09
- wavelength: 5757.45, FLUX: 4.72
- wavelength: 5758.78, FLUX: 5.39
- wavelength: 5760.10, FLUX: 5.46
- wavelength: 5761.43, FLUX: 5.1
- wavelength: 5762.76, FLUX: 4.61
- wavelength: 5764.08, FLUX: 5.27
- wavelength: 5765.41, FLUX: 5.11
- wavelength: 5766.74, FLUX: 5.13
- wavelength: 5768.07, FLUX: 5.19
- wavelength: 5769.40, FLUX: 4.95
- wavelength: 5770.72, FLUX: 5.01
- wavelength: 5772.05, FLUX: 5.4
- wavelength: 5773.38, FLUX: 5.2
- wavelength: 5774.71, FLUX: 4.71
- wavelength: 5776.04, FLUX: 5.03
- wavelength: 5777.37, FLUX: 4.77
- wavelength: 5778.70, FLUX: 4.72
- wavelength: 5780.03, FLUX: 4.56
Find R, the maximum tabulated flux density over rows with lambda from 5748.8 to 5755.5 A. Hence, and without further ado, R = 5.55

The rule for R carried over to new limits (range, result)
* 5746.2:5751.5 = 5.23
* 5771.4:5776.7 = 5.4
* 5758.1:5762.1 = 5.46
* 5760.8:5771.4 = 5.27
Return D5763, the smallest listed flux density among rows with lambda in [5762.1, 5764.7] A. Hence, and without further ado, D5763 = 4.61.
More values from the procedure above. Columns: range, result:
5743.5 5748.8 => 4.45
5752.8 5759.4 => 4.72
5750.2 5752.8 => 4.81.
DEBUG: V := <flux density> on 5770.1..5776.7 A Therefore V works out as 5.07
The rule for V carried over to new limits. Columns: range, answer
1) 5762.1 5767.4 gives 5.03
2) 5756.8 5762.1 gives 5.16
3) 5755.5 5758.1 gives 4.91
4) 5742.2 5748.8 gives 4.71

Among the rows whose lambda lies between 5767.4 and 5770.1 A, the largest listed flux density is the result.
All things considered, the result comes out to 5.19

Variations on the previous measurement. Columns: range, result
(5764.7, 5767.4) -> 5.13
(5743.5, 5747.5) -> 4.83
